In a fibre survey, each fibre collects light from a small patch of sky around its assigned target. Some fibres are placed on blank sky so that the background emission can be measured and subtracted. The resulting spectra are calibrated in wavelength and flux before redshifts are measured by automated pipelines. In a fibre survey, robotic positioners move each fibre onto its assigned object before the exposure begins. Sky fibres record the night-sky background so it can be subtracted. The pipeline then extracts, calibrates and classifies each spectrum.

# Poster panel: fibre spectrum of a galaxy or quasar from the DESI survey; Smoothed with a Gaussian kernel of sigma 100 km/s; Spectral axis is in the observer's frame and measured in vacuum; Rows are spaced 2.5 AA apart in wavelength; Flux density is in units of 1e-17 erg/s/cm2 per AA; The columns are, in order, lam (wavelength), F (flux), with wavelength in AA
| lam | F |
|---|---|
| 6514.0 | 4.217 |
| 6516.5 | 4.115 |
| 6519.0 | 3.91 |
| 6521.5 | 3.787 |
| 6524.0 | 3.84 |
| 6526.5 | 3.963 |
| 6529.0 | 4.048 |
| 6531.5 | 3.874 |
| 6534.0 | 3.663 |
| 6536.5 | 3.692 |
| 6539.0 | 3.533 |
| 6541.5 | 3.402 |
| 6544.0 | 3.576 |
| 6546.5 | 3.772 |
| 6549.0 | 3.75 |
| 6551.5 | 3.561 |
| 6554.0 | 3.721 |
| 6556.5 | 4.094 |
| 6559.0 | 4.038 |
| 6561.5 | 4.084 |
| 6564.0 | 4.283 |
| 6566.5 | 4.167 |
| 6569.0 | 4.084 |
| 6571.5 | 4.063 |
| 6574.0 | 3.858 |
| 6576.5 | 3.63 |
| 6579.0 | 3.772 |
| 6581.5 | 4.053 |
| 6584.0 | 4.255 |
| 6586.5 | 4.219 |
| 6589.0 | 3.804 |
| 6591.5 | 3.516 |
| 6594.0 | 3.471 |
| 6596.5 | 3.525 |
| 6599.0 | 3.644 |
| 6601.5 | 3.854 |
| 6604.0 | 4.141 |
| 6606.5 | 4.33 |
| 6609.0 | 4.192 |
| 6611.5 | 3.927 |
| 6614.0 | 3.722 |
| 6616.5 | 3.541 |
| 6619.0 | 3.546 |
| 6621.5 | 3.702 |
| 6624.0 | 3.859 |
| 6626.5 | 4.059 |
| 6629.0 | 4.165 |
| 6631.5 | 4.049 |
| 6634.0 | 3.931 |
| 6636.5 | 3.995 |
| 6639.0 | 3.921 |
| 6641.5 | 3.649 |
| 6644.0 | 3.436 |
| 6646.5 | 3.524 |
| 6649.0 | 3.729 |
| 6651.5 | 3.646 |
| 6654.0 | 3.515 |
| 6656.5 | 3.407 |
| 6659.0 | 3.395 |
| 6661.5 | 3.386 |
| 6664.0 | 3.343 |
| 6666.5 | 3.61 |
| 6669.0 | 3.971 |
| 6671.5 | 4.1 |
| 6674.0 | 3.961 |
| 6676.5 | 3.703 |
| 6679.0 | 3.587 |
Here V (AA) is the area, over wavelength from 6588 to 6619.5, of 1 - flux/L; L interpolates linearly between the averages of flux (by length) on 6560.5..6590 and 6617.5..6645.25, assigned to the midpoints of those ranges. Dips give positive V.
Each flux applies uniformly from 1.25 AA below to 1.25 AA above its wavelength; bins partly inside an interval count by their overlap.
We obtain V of 1.1 AA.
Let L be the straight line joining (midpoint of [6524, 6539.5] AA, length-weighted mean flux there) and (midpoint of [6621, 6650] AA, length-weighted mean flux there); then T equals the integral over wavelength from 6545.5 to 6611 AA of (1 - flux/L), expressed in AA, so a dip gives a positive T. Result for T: -1.63 AA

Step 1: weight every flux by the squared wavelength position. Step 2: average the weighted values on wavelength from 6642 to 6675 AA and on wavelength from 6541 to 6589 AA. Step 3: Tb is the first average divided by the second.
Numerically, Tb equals 0.95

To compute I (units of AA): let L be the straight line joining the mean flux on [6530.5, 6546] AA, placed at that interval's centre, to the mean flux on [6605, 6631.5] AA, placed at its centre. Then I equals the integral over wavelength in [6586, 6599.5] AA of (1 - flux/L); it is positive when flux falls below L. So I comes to 0.5 AA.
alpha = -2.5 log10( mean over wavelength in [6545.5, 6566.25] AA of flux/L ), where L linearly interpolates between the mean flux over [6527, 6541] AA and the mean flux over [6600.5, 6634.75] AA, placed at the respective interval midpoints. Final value -0.04 mag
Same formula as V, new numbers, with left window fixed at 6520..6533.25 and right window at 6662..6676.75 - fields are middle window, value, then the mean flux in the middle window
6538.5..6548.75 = 0.8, 3.59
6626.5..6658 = 0.3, 3.76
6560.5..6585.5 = -1.1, 4.03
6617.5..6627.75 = 0.1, 3.79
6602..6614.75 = -0.8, 4.06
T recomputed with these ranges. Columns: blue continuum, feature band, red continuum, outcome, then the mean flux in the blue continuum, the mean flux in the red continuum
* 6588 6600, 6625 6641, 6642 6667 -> -2.1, 3.59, 3.5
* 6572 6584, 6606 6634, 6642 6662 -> -1.8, 3.89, 3.51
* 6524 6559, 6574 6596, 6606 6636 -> 0.1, 3.76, 3.91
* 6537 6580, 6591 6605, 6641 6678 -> 0.2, 3.84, 3.62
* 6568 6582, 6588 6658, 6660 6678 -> 0.5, 3.9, 3.72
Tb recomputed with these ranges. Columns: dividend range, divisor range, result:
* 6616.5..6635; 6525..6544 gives 1.07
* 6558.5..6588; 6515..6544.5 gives 1.08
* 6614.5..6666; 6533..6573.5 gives 0.98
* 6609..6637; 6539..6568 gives 1.03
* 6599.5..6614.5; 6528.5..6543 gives 1.12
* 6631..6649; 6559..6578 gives 0.96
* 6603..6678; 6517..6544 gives 1.04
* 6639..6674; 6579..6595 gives 0.95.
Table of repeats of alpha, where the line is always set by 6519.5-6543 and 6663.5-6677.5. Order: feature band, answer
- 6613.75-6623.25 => 0.046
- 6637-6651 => 0.037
